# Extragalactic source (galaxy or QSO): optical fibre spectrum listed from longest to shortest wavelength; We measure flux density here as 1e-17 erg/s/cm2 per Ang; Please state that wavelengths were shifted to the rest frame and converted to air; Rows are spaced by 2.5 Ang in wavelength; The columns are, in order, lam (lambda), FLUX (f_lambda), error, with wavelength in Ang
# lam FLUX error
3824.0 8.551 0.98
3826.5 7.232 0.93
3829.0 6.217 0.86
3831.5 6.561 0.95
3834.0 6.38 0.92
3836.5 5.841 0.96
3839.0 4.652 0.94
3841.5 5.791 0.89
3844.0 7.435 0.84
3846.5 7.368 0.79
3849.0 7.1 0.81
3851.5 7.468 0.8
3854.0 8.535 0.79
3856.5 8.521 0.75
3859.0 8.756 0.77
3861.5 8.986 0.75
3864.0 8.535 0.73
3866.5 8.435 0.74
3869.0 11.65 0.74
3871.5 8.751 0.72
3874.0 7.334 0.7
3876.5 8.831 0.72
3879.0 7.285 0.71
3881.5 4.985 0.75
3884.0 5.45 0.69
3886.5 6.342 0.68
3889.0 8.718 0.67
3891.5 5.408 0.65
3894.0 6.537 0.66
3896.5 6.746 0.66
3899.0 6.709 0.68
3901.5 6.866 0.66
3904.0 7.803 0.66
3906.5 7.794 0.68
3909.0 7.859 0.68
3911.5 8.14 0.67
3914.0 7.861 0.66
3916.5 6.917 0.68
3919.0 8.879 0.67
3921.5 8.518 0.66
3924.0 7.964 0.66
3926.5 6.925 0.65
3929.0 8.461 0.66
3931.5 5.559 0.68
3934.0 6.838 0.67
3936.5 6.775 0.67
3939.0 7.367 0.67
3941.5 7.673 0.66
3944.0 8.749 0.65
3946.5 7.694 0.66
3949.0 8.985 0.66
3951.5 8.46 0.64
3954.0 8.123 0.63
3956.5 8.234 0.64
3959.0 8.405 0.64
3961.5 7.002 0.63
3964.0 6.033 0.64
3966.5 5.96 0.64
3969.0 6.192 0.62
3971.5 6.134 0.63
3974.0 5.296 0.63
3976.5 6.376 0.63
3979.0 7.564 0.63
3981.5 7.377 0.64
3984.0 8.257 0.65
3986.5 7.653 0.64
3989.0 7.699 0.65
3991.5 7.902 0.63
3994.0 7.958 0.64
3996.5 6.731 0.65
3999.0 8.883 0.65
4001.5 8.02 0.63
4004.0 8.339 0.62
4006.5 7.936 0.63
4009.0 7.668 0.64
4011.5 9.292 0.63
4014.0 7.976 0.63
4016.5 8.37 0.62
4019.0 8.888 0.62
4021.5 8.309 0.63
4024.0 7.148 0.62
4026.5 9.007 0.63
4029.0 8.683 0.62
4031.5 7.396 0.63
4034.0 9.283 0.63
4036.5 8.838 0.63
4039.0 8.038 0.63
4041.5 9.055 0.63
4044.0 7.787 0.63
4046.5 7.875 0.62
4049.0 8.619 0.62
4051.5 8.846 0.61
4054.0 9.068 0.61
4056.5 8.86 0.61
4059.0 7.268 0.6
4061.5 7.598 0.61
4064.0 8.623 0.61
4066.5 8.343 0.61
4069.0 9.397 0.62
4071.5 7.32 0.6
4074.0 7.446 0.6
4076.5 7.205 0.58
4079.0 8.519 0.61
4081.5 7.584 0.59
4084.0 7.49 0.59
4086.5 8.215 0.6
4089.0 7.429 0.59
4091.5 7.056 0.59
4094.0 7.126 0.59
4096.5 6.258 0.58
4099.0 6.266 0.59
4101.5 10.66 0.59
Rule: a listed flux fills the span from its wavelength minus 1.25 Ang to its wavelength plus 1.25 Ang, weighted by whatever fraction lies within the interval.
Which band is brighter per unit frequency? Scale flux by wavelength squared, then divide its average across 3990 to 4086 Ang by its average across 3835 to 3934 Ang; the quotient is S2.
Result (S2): 1.19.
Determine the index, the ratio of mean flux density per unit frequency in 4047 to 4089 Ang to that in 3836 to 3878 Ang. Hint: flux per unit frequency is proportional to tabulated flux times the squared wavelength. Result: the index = 1.1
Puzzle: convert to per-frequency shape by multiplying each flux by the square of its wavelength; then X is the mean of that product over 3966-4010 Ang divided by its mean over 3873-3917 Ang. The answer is 1.09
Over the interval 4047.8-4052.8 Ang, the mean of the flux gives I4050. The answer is 8.74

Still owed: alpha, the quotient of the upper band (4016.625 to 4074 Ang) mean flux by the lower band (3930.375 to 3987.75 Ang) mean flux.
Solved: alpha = 1.2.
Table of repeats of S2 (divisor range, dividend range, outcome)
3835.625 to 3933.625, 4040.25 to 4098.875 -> 1.16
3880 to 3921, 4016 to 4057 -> 1.28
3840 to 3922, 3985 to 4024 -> 1.13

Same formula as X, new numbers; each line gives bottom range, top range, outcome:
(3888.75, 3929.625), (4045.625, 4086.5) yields 1.17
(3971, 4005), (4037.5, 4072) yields 1.16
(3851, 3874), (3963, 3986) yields 0.80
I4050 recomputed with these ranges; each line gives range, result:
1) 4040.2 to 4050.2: 8.33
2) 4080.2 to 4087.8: 7.77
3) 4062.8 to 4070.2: 8.78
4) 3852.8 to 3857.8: 8.53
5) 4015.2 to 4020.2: 8.62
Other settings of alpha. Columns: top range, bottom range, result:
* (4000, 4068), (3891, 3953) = 1.11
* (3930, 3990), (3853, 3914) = 0.94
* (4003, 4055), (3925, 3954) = 1.10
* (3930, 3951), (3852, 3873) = 0.84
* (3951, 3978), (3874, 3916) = 0.97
